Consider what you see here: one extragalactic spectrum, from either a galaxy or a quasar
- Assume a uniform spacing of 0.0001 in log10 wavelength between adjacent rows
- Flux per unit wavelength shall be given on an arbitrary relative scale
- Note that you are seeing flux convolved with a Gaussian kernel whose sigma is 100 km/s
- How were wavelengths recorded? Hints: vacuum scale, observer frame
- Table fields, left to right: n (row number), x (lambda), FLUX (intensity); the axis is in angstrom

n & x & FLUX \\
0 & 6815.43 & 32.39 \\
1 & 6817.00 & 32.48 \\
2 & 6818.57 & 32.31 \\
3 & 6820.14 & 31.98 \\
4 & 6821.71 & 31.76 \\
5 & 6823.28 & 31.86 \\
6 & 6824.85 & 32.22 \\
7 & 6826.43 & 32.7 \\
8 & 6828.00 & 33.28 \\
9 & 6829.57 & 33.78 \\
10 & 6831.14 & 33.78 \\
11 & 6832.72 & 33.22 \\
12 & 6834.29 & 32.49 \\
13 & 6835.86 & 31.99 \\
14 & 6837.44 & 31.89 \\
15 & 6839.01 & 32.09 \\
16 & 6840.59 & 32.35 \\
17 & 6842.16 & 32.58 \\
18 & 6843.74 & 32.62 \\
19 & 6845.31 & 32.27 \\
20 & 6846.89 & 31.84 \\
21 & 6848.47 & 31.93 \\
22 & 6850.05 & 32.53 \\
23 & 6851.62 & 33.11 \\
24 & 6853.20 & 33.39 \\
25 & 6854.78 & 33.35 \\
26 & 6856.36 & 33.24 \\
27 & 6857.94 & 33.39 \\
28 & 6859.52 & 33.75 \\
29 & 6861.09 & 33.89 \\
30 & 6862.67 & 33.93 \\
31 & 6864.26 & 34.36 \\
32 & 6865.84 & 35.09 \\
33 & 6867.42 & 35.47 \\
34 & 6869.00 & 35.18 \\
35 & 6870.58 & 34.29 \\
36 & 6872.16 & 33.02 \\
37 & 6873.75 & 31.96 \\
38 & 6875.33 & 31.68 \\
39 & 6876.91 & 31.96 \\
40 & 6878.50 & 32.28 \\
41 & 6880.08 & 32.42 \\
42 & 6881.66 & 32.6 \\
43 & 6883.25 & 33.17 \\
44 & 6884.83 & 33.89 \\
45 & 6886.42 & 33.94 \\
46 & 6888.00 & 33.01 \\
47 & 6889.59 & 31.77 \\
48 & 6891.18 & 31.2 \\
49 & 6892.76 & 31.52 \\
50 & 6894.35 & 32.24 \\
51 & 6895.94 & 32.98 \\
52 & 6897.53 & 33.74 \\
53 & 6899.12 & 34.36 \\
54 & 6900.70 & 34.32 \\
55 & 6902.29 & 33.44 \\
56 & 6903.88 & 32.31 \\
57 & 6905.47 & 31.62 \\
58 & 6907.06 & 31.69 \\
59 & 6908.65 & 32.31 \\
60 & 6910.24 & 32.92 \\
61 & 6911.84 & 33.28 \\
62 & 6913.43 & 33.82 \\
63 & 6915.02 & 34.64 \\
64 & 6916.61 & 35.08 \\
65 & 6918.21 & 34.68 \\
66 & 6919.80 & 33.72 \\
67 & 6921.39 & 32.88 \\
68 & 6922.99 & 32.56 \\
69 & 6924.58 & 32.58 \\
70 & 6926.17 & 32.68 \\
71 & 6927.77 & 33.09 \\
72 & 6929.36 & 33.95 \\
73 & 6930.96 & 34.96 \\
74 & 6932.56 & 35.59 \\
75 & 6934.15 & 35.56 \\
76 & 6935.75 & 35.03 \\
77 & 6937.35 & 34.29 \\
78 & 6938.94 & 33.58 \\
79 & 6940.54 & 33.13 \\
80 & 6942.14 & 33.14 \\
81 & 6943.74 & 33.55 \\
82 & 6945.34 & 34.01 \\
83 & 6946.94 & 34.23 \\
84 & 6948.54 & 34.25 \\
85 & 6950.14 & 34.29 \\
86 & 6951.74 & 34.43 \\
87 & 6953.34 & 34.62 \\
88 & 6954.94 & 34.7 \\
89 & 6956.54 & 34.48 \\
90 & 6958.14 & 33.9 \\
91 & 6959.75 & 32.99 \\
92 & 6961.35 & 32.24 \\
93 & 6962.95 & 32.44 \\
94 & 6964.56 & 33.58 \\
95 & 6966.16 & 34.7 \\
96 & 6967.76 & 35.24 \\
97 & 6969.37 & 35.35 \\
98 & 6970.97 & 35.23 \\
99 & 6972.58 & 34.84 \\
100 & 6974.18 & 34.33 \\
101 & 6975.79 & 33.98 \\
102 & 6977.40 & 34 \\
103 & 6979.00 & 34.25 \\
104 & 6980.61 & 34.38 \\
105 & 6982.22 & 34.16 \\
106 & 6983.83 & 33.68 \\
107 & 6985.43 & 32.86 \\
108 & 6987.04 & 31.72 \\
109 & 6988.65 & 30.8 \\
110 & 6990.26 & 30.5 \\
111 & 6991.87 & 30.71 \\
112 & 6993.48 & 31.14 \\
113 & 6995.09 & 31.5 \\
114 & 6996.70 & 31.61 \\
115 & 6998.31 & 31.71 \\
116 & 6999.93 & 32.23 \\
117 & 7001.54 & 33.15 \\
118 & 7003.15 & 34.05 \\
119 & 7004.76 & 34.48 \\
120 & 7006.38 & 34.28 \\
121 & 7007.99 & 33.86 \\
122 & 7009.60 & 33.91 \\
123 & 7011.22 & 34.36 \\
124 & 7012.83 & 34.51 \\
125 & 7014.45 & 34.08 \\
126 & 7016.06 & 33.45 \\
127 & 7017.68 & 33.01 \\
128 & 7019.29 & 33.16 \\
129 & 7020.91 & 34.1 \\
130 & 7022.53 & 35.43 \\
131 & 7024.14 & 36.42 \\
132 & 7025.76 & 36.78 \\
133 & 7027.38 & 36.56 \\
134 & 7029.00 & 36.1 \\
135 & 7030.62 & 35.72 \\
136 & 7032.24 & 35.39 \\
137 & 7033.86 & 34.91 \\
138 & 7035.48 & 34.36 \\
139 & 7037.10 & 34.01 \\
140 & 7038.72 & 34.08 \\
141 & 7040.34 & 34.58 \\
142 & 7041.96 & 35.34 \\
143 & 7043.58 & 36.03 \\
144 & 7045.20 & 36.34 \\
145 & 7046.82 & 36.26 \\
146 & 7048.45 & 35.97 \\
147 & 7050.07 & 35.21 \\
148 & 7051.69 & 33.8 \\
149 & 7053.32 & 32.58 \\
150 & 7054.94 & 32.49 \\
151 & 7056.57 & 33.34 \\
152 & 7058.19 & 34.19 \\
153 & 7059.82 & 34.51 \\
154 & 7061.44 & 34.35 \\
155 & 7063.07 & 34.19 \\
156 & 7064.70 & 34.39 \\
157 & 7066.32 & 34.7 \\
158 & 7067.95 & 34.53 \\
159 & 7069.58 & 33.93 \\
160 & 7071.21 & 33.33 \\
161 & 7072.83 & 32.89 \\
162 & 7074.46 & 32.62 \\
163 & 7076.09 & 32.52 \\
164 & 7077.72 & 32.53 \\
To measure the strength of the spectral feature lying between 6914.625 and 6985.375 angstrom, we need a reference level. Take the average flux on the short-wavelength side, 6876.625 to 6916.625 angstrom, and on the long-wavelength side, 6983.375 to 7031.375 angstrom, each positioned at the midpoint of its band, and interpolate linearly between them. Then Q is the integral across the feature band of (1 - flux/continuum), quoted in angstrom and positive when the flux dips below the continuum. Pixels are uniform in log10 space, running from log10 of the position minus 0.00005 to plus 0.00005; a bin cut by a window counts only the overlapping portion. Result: -1.8 angstrom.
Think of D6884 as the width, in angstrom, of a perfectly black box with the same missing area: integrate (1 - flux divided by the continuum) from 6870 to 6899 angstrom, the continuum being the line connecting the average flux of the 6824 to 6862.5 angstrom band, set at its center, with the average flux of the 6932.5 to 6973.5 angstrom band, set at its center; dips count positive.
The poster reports 0.6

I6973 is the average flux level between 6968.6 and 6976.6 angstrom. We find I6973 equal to 34.7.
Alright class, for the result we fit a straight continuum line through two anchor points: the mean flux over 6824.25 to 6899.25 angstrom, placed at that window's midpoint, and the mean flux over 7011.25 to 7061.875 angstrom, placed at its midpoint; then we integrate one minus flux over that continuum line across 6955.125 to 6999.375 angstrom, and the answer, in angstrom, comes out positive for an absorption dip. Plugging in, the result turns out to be 1.2 angstrom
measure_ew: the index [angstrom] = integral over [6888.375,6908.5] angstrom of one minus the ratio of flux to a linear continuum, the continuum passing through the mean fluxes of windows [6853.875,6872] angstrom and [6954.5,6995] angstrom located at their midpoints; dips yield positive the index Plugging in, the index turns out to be 0.8 angstrom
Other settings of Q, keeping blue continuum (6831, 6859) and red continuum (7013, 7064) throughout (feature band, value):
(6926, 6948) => -0.30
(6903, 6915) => 0.23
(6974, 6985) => 0.01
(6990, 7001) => 0.91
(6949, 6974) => -0.23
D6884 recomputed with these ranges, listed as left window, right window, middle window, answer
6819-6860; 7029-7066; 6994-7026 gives 0.54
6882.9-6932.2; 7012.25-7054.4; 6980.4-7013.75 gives 1.56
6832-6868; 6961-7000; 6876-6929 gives 0.14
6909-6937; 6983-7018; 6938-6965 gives -0.19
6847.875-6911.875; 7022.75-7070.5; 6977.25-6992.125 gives 0.64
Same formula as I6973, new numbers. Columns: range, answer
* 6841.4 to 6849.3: 32.2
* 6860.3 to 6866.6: 34.3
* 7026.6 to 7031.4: 36.1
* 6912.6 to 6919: 34.5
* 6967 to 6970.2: 35.3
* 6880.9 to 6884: 32.8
